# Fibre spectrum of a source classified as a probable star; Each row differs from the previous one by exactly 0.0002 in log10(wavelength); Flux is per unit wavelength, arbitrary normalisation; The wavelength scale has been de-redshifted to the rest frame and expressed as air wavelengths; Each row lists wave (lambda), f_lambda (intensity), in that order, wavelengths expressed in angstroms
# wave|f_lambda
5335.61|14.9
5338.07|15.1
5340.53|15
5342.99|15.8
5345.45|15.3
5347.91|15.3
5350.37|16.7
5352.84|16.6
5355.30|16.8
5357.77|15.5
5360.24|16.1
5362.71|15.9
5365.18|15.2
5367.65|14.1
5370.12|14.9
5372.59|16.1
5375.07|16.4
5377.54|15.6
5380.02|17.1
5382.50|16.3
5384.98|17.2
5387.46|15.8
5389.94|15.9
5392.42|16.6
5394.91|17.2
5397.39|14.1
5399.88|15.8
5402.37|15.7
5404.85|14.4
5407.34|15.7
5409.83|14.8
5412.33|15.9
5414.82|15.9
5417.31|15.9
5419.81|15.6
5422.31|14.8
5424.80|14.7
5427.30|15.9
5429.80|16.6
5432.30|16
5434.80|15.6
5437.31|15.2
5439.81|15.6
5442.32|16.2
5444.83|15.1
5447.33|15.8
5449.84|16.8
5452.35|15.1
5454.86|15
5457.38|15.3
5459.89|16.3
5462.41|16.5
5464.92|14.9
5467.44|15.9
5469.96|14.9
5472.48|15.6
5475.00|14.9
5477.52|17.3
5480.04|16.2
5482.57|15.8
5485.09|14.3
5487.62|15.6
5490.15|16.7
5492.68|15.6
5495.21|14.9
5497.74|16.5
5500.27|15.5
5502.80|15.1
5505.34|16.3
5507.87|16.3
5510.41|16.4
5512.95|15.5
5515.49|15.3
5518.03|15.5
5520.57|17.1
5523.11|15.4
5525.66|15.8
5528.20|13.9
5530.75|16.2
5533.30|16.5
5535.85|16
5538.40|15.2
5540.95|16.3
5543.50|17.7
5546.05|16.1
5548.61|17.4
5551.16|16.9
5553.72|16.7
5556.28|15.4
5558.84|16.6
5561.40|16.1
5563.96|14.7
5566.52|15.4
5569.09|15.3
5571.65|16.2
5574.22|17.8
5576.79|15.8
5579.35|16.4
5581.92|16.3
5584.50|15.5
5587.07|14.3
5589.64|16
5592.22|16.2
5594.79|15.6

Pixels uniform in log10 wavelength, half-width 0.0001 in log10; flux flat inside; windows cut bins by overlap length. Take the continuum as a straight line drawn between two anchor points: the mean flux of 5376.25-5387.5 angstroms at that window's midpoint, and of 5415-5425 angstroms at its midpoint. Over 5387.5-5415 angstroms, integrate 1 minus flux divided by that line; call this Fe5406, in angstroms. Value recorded 0.5 angstroms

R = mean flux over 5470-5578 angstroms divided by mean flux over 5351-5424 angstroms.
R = 1.01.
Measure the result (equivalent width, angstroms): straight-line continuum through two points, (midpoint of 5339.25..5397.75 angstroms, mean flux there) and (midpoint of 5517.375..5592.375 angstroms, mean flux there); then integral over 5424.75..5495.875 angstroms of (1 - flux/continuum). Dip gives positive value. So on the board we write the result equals 1.3 angstroms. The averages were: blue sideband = 15.9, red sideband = 16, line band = 15.7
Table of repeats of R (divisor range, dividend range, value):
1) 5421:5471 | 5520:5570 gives 1.03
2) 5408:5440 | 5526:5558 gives 1.04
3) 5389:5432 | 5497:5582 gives 1.03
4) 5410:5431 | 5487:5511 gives 1.02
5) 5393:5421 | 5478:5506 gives 1.01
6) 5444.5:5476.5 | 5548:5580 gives 1.04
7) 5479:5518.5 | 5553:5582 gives 1.02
